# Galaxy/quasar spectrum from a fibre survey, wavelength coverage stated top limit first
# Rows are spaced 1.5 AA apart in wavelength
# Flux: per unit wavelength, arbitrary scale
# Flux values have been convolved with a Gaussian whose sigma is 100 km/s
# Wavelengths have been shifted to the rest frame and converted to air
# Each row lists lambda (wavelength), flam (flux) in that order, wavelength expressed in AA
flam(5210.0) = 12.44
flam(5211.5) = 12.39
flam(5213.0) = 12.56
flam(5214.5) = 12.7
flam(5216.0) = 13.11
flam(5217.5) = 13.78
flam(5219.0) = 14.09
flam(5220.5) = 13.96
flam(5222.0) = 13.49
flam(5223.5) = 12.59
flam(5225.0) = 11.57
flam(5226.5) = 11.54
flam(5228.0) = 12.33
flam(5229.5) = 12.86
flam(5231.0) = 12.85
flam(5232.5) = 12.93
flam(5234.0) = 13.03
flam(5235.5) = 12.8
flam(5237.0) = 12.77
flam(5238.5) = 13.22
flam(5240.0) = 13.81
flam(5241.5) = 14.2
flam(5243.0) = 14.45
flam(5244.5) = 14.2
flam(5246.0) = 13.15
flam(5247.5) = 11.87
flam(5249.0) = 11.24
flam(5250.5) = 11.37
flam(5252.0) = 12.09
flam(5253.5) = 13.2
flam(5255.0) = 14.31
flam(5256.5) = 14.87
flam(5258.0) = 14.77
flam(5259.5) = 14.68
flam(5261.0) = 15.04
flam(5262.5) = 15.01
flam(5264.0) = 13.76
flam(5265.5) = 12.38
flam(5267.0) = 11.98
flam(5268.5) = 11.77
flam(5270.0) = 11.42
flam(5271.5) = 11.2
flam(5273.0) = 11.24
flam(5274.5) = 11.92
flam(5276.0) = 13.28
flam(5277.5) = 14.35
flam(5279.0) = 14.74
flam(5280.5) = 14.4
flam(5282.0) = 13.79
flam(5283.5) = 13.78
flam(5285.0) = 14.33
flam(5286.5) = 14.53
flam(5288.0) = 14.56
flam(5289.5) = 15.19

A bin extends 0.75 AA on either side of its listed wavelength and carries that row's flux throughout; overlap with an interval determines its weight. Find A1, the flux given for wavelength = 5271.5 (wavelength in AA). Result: 11.2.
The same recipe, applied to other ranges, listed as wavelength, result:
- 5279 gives 14.74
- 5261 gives 15.04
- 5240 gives 13.81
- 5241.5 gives 14.2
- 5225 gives 11.57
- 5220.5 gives 13.96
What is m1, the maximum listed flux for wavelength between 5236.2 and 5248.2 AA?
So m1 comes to 14.45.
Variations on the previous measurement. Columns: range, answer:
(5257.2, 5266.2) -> 15.04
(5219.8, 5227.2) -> 13.96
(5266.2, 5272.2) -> 11.98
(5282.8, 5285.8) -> 14.33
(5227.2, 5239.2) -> 13.22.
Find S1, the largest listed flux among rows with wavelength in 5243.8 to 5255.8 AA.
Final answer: 14.31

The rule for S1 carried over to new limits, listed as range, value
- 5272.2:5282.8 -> 14.74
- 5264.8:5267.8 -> 12.38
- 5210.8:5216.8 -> 13.11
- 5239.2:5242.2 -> 14.2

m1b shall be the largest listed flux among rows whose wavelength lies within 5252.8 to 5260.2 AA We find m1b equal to 14.87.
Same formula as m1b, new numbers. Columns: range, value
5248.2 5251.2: 11.37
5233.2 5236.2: 13.03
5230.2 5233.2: 12.93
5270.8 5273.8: 11.24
